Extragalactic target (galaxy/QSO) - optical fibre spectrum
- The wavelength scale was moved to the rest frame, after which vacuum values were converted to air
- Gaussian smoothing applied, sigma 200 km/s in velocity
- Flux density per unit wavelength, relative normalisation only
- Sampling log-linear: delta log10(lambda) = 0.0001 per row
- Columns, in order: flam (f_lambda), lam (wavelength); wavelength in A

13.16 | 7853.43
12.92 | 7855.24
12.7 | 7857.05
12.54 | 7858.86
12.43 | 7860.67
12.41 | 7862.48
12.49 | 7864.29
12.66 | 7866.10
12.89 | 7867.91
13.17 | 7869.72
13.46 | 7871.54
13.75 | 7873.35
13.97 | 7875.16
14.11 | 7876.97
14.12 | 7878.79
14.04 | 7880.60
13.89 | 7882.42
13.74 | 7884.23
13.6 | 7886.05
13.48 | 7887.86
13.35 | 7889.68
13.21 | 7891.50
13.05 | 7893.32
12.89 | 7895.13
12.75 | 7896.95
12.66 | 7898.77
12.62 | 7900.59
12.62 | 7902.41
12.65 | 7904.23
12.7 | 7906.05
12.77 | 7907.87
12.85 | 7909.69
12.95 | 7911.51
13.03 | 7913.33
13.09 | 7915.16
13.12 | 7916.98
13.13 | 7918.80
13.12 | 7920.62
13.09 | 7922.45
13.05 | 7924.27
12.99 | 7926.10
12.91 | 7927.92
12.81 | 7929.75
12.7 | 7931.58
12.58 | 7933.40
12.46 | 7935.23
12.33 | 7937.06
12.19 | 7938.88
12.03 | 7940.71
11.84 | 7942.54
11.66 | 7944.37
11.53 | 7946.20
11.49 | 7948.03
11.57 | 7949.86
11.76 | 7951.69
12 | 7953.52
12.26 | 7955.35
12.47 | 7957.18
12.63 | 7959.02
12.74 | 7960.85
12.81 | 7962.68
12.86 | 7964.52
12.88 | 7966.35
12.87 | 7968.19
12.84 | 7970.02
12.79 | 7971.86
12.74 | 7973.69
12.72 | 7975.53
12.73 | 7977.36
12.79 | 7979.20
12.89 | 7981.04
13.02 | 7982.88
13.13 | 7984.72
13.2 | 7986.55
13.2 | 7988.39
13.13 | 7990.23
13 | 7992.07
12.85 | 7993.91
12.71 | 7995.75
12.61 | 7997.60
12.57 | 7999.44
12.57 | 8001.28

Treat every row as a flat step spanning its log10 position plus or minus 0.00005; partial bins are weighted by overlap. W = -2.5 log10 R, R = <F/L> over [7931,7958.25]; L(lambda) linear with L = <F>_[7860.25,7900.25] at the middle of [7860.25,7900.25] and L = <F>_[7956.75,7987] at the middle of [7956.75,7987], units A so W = 0.079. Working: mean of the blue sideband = 13.3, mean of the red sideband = 12.8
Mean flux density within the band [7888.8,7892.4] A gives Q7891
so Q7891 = 13.3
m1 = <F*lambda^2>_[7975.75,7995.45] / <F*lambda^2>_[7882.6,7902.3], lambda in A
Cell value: 1.01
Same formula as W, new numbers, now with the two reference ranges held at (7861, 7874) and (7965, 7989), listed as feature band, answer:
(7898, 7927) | 0.002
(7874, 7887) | -0.080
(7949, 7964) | 0.053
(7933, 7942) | 0.055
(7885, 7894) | -0.034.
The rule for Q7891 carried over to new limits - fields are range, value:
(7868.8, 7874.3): 13.5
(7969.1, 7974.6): 12.8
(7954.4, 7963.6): 12.6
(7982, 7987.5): 13.1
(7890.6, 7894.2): 13.1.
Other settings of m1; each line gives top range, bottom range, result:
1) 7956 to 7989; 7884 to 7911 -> 1.01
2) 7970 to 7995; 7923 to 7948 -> 1.06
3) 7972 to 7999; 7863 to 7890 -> 0.98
